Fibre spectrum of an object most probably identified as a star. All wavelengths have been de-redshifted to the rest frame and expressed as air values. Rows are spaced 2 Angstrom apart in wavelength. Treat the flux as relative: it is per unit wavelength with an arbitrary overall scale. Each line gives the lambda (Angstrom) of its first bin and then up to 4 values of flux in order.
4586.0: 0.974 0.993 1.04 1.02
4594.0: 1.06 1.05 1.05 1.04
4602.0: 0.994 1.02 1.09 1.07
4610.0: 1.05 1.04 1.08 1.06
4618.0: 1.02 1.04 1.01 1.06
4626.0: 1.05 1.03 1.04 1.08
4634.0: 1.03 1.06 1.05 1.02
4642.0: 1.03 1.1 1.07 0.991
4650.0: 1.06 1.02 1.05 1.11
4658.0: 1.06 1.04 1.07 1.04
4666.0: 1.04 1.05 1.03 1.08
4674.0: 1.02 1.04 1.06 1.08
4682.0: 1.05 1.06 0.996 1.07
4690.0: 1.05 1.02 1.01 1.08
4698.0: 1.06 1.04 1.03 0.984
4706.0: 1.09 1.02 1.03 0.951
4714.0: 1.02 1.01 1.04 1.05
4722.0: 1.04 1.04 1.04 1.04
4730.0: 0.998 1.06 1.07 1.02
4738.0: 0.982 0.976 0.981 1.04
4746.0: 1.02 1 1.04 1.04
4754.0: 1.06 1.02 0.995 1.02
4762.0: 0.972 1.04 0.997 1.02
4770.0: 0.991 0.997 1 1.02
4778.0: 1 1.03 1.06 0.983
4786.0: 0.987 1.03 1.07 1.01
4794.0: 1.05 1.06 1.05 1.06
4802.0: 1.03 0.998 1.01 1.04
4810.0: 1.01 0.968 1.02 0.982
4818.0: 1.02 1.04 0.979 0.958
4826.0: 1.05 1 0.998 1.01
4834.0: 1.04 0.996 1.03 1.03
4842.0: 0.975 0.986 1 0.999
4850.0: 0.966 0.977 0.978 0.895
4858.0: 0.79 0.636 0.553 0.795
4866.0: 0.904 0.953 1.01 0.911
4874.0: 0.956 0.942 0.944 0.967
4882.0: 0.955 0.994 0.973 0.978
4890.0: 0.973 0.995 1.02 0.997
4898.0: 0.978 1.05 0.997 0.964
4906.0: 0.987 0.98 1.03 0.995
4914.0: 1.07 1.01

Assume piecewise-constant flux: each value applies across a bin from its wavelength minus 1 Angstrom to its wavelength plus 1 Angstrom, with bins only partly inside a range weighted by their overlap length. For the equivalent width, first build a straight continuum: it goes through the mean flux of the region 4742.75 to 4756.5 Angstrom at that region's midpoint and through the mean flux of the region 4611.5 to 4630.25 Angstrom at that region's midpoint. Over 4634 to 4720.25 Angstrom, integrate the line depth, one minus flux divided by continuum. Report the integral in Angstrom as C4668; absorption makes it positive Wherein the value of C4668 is -0.38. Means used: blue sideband 1.04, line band 1.04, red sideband 1.03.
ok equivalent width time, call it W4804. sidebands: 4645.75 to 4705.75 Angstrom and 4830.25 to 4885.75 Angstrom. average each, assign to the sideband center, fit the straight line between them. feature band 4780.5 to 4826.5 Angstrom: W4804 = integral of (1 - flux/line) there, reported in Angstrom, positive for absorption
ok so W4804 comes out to -2.5 Angstrom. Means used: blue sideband 1.05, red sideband 0.934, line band 1.02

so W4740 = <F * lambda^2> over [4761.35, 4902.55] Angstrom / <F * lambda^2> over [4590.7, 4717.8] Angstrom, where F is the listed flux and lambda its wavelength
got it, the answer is 1.0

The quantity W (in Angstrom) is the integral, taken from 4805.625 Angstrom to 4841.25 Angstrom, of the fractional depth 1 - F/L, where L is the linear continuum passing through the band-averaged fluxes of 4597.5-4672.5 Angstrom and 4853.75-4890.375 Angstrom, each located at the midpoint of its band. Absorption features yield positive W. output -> -3.13 Angstrom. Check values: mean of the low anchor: 1.05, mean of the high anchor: 0.898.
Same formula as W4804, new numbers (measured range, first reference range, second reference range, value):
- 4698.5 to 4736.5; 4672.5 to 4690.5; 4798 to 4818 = 0.3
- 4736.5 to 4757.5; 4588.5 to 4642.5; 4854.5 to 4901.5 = -0.7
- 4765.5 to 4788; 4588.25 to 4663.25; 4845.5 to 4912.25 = -0.6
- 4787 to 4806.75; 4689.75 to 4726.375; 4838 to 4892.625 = -1.3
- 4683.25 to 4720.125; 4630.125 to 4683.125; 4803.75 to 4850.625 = 0.3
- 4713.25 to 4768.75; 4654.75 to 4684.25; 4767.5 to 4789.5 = 0.2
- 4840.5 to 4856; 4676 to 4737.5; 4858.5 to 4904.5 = -0.5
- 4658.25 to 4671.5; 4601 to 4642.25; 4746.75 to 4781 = -0.2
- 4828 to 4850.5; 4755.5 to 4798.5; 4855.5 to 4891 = -1.5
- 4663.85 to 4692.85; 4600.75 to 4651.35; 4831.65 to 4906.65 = -0.6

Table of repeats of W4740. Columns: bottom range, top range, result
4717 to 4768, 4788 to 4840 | 1.03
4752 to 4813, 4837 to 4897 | 0.95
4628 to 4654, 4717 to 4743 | 1.02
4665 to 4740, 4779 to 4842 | 1.03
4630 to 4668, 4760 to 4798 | 1.02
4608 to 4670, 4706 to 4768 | 1.02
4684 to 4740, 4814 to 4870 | 0.97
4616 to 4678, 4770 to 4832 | 1.04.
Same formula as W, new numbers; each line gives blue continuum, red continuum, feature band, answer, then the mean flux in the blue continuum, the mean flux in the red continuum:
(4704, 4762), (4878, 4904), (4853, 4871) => 2.9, 1.02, 0.987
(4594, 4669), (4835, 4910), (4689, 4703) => -0.3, 1.05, 0.948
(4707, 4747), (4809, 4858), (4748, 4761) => -0.2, 1.02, 0.992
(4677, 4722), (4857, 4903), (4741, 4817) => -2.4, 1.04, 0.925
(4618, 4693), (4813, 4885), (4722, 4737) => -0.4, 1.05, 0.951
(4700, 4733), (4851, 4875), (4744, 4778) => -1.3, 1.03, 0.863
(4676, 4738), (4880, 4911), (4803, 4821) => 0.0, 1.04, 0.991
